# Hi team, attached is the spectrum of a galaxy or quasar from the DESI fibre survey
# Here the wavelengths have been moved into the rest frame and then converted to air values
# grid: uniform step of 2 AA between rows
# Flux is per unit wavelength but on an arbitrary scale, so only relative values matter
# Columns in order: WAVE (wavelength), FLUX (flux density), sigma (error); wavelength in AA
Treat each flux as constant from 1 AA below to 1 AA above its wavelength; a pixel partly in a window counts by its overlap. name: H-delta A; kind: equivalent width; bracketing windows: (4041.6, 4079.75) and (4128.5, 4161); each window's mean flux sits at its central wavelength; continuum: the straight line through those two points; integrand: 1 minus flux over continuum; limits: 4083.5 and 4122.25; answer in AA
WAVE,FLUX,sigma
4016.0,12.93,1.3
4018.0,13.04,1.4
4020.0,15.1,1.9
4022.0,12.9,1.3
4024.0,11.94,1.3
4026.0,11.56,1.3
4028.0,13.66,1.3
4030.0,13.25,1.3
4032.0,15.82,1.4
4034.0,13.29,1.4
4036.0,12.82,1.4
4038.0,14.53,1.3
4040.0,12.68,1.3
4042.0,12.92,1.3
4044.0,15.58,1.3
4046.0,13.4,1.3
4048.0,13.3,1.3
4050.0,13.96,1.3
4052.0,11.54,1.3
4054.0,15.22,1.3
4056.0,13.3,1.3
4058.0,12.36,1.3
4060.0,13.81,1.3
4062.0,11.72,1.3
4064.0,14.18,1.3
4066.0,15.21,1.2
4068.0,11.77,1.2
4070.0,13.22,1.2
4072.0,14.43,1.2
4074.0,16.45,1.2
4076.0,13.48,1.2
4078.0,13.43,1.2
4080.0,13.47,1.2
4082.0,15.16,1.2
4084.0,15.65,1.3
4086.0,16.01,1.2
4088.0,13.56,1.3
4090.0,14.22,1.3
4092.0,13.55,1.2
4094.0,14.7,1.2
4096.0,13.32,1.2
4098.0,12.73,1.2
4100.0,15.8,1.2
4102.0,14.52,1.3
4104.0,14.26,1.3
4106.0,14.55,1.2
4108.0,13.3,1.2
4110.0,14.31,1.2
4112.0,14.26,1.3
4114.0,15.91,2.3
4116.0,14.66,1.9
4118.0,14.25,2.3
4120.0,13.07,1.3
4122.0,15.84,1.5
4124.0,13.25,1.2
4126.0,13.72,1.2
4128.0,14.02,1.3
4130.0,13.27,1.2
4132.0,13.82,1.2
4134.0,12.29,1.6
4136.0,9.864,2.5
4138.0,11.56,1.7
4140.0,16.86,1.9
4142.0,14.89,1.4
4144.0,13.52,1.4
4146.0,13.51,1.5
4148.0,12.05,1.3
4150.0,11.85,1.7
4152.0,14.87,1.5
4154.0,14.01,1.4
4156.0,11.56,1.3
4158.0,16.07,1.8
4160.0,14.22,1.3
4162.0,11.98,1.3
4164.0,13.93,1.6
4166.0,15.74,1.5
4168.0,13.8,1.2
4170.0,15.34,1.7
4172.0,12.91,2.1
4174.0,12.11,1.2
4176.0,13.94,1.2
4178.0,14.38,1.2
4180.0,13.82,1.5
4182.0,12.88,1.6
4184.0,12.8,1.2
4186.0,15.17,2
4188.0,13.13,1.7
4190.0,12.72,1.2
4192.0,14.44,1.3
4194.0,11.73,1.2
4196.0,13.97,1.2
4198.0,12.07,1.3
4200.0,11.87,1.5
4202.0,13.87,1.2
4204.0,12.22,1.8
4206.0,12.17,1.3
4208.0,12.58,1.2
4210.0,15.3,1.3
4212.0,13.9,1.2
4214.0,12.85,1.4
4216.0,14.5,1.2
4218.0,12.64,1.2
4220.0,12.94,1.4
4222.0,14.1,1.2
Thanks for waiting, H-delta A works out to -2.4 AA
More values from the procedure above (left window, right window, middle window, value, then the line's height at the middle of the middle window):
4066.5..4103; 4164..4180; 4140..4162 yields 0.5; 14.1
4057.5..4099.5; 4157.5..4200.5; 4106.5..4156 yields 0.3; 13.8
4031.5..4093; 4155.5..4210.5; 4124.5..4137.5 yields 0.8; 13.6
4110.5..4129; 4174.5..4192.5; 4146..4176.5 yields 0.6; 13.9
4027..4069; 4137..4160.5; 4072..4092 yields -1.4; 13.6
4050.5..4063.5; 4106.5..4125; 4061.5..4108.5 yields -1.6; 13.7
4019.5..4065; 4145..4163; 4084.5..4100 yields -0.9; 13.4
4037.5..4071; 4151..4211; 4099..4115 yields -1.4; 13.5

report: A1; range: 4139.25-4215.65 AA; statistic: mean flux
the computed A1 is 13.6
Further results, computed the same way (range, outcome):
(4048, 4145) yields 13.9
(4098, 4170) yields 13.9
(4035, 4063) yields 13.4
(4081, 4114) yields 14.4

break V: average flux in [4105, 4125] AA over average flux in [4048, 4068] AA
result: 1.1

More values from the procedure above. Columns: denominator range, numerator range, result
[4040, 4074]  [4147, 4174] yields 1.01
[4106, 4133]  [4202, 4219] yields 0.94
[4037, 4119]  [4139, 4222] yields 0.97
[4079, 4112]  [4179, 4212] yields 0.92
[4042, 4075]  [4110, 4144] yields 1.01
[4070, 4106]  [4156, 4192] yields 0.96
